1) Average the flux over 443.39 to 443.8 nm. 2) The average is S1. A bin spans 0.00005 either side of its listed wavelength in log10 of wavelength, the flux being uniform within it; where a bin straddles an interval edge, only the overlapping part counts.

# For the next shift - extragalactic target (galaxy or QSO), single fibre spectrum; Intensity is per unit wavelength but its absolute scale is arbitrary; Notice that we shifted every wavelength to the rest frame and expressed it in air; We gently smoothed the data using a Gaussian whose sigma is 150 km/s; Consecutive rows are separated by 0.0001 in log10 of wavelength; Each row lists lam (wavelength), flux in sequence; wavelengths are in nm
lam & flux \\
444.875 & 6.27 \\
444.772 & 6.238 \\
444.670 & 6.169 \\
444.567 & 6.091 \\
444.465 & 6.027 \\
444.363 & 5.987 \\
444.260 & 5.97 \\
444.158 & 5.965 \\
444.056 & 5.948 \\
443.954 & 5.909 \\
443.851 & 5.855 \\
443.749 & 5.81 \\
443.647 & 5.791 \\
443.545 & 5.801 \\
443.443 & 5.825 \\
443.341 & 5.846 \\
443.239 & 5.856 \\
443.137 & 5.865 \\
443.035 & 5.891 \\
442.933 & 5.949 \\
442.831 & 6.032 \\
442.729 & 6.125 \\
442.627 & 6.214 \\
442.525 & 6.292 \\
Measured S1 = 5.82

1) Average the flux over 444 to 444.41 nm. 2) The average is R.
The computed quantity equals 5.97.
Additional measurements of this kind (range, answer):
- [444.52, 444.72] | 6.11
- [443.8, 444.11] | 5.9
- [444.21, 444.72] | 6.04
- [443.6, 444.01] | 5.84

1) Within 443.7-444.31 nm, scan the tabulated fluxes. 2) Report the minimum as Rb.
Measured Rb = 5.81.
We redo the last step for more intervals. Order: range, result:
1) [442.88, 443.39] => 5.846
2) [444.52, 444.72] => 6.091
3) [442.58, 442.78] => 6.125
